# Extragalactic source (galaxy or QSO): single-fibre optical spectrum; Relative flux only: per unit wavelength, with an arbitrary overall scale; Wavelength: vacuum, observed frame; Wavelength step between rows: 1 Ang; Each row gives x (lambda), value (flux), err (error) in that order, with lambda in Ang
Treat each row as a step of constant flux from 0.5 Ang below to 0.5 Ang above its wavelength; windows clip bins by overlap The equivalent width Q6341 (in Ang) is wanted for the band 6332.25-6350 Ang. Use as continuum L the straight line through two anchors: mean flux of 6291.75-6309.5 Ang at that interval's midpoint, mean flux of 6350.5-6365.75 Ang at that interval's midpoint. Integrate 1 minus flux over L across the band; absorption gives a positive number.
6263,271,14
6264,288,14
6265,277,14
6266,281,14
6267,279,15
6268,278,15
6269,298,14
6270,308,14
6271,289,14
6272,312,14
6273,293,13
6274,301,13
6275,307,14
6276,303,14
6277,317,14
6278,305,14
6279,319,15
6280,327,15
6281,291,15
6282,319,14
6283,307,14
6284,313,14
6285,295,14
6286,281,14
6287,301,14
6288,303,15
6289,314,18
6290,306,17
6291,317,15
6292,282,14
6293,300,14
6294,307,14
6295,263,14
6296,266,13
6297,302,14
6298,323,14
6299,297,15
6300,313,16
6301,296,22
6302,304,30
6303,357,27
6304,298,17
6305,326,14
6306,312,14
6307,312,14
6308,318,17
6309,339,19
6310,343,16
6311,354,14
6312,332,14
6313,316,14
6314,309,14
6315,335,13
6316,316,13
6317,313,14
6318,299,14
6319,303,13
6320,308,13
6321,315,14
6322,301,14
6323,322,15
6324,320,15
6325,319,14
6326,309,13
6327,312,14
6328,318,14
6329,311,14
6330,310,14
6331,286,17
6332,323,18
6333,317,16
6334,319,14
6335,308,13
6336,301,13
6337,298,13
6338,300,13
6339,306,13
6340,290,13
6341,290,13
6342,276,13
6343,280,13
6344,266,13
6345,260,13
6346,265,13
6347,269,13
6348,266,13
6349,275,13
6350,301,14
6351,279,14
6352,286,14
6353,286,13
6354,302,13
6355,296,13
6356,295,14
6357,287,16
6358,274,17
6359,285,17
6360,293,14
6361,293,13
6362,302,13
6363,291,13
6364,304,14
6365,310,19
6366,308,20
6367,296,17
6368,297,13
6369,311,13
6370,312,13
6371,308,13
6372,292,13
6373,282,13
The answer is 0.5 Ang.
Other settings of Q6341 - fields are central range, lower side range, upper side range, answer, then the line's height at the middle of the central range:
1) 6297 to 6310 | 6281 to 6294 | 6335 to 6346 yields -0.8 Ang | 298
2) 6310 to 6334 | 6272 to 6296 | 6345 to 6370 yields -1.6 Ang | 296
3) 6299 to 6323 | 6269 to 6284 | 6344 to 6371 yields -1.5 Ang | 300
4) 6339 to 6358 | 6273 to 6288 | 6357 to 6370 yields 1.1 Ang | 299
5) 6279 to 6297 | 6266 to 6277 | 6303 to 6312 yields 0.6 Ang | 311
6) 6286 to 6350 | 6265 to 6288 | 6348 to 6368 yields -1.8 Ang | 296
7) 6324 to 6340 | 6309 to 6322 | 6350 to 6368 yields 0.1 Ang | 310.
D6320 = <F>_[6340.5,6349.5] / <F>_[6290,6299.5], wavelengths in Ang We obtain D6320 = 0.9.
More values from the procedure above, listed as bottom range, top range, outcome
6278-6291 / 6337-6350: 0.91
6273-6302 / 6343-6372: 0.96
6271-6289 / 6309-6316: 1.08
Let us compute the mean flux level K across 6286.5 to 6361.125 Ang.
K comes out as 303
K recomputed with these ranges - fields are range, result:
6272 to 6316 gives 310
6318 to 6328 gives 312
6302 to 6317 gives 325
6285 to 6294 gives 301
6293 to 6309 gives 307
